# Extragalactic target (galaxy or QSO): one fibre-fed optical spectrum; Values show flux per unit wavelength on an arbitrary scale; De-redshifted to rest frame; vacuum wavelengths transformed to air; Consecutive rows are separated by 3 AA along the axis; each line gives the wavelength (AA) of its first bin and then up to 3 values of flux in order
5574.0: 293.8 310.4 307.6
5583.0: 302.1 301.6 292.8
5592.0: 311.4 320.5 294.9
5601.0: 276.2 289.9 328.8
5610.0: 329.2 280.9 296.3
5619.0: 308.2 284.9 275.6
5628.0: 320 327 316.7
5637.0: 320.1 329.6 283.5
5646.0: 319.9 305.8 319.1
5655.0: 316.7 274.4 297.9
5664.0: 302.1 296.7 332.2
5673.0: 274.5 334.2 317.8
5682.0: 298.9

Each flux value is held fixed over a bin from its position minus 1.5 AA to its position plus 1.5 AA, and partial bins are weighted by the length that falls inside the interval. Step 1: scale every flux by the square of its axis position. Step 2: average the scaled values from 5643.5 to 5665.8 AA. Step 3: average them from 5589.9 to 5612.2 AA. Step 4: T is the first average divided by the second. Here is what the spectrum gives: 1.0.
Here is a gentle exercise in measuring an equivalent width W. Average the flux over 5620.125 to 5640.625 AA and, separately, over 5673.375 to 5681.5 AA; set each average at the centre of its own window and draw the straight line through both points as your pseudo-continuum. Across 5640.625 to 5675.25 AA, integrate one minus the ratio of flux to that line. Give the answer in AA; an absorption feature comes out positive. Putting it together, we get 1.1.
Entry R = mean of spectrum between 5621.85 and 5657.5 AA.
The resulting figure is 310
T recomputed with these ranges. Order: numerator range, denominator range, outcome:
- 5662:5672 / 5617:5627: 1.07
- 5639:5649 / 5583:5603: 1.05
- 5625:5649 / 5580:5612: 1.04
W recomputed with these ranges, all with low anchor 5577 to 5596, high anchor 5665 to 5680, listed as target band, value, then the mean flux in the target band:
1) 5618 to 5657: -0.1 AA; 309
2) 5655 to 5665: 0.5 AA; 295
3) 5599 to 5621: 0.5 AA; 301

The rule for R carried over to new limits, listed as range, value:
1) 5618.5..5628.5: 294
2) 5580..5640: 305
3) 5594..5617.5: 302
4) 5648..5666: 302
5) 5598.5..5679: 306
